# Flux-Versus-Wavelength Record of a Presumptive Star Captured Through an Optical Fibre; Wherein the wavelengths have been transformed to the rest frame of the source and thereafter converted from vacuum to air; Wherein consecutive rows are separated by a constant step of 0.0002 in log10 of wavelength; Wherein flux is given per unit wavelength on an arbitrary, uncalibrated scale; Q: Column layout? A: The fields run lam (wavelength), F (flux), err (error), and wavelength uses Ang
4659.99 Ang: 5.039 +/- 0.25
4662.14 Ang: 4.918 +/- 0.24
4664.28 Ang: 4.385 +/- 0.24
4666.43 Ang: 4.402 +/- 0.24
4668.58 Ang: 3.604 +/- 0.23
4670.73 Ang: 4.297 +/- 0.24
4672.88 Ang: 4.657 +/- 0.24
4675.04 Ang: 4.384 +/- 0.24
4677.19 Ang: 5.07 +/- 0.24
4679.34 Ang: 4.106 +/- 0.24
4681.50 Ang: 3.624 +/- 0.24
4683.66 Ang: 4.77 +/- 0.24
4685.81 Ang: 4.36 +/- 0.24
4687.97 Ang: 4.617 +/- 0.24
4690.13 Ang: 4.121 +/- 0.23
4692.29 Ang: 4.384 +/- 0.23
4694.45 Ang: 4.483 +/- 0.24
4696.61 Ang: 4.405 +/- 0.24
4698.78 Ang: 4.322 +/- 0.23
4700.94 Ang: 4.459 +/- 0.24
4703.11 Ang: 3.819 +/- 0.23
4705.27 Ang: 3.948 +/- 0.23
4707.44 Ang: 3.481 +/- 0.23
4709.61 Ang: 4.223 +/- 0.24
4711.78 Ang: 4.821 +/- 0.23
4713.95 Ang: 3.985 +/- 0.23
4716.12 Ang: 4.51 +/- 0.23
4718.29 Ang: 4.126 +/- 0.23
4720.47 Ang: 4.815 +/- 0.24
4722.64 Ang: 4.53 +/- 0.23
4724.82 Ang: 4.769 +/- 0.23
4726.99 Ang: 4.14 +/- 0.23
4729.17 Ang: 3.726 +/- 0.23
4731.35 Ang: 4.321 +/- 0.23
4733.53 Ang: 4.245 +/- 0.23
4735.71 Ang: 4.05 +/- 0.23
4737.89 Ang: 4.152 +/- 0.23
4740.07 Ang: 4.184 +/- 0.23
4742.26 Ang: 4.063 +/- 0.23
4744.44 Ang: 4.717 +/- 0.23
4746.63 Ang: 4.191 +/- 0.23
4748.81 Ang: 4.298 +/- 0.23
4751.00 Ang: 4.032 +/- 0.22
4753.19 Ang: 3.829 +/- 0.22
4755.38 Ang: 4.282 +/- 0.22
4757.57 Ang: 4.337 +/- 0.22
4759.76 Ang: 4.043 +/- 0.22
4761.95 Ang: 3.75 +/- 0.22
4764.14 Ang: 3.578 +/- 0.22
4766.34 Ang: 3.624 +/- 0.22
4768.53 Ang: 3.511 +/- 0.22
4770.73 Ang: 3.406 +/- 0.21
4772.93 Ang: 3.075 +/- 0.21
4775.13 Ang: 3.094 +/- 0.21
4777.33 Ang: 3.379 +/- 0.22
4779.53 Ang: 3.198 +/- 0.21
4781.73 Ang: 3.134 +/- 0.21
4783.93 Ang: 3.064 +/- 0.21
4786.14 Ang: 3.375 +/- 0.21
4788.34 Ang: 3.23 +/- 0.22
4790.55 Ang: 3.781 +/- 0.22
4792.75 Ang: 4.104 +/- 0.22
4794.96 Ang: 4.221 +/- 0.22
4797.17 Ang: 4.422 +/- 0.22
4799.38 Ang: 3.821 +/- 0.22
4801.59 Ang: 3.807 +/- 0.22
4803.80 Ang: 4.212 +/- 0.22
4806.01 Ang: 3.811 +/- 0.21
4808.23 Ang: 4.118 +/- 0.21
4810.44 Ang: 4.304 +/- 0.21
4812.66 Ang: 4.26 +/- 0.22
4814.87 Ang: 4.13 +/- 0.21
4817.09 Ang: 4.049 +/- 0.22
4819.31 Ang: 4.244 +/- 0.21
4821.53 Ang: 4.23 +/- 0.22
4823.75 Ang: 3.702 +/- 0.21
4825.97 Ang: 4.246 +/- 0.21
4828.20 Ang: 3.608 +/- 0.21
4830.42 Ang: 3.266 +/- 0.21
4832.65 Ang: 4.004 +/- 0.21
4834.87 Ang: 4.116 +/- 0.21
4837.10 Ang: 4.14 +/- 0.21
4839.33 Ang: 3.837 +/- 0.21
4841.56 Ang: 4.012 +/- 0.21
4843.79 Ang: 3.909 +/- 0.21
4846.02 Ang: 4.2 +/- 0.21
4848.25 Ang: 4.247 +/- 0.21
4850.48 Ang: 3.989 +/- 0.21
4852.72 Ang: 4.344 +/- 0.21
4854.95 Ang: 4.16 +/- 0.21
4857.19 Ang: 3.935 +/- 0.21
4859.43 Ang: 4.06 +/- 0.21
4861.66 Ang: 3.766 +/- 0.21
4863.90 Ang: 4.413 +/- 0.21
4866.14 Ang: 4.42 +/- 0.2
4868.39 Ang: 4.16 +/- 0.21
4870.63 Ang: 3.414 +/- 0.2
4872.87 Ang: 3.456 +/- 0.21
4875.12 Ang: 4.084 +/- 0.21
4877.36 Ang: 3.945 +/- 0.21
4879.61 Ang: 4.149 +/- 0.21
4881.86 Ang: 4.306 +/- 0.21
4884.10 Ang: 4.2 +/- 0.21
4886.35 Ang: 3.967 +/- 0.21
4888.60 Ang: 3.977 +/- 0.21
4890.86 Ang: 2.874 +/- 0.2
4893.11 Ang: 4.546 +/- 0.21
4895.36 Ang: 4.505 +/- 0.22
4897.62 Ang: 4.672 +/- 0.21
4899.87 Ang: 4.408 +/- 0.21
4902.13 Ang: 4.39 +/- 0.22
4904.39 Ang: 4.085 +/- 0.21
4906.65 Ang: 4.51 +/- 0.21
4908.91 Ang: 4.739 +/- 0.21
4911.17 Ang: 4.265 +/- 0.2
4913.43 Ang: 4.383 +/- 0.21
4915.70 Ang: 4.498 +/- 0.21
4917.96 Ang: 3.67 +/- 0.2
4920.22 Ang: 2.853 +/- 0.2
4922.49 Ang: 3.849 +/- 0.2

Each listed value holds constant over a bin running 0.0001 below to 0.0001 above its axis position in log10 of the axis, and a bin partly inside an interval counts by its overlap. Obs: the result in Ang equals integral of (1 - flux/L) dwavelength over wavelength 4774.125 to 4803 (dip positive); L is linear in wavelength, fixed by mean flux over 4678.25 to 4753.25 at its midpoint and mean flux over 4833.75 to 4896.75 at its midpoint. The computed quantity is 3.9 Ang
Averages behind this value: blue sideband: 4.25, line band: 3.6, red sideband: 4.04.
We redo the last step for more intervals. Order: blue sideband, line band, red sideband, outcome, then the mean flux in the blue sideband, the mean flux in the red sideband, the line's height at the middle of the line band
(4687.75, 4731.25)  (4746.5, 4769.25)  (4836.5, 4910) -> 1.51 Ang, 4.28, 4.12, 4.23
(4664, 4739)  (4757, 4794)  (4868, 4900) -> 6.04 Ang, 4.29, 4.03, 4.18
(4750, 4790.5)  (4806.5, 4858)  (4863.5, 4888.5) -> -2.80 Ang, 3.56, 4.03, 3.84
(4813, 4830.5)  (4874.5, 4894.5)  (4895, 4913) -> 1.49 Ang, 3.99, 4.44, 4.33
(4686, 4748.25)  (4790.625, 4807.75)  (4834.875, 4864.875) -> 0.45 Ang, 4.27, 4.08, 4.15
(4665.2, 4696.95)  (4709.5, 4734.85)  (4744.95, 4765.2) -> -0.99 Ang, 4.35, 4.06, 4.19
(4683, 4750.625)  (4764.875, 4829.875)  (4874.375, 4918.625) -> 7.55 Ang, 4.29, 4.22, 4.25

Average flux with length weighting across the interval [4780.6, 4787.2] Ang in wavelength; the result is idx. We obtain 3.19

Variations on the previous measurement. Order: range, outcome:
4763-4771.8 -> 3.53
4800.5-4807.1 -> 3.95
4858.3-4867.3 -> 4.16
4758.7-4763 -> 3.9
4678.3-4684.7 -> 4.16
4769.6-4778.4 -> 3.24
